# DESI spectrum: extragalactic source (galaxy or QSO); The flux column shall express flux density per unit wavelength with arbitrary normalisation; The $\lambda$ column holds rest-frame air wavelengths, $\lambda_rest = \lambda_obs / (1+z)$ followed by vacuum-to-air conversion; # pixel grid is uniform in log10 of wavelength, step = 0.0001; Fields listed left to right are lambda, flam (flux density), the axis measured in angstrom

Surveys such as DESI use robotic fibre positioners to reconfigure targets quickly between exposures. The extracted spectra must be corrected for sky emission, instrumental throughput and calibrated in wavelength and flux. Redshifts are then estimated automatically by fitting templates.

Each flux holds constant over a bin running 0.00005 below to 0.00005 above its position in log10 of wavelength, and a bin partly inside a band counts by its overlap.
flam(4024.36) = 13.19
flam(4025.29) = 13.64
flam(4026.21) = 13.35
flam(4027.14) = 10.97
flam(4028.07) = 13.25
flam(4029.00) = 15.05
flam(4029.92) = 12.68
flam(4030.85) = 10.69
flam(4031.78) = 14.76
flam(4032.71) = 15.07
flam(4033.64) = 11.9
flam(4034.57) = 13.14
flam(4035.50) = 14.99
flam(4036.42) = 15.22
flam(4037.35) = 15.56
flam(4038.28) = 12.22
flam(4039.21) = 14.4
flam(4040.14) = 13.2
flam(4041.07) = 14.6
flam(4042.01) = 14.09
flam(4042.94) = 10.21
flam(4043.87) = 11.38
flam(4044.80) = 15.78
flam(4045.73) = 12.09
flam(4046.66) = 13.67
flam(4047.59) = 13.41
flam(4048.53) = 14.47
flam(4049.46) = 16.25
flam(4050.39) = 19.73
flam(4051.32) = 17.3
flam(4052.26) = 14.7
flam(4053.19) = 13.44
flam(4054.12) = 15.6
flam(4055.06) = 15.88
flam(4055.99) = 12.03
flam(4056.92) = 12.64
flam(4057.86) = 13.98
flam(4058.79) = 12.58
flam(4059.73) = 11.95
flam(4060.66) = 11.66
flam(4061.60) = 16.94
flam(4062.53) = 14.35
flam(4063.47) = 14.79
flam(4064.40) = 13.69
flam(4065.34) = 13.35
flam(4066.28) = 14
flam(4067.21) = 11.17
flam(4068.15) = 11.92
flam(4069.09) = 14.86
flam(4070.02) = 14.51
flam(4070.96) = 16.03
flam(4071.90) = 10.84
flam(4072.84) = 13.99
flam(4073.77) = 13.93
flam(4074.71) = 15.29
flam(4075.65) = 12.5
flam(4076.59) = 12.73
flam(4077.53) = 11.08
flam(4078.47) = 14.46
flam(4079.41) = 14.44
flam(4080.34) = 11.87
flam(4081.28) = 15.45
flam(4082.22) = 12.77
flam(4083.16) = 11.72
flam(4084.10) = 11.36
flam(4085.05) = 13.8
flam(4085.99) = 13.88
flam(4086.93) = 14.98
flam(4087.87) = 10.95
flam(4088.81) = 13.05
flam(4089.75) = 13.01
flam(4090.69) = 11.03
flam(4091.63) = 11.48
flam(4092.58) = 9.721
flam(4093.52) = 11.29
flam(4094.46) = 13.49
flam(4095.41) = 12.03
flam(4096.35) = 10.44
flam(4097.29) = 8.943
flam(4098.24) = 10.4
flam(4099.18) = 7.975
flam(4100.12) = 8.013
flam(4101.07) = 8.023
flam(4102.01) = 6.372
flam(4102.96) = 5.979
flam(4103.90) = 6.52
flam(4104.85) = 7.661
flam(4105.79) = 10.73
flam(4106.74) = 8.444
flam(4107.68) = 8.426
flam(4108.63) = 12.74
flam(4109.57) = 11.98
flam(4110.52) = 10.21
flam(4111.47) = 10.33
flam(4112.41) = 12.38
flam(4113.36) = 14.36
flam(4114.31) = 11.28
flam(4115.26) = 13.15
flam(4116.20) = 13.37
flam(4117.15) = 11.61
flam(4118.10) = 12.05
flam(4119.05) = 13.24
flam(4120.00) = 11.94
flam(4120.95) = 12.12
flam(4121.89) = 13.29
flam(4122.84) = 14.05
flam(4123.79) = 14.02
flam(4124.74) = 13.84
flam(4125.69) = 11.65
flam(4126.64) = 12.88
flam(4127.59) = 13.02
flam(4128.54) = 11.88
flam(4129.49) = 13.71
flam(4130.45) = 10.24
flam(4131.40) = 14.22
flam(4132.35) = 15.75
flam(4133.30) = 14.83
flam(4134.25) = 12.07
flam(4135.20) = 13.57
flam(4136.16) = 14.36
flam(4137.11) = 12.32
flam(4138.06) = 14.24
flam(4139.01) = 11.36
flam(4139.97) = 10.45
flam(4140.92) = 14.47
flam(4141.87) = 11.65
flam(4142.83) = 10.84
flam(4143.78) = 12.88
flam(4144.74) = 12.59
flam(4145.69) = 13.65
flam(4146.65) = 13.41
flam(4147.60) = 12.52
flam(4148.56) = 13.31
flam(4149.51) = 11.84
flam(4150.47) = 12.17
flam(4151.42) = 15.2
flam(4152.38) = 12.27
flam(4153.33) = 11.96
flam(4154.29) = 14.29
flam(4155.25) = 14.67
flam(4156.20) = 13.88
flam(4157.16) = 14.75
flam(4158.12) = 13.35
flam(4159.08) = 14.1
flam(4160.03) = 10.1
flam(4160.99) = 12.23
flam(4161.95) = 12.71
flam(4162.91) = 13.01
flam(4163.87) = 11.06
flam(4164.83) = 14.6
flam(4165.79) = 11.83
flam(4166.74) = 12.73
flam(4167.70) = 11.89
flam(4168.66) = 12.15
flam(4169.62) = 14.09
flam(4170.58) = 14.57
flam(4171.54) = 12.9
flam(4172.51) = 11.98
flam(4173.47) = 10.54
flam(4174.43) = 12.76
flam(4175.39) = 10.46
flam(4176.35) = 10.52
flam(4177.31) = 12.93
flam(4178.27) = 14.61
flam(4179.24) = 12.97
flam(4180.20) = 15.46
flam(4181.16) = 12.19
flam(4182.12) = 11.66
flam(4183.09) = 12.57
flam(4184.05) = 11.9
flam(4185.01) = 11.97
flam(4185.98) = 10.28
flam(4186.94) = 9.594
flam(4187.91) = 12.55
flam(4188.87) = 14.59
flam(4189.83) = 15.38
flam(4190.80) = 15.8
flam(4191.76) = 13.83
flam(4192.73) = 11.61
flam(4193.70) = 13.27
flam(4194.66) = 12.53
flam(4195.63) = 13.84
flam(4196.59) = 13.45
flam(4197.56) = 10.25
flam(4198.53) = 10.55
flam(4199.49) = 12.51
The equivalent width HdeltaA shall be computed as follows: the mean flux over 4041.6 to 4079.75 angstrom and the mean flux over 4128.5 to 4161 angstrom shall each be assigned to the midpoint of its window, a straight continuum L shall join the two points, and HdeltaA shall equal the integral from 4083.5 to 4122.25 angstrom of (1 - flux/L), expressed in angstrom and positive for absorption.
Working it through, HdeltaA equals 7.0 angstrom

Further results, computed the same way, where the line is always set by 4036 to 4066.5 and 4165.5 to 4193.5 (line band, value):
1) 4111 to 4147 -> 1.1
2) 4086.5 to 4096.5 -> 1.2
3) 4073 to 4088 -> 0.5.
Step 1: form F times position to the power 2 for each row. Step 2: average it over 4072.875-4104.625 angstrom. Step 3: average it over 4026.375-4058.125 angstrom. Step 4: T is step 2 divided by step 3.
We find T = 0.84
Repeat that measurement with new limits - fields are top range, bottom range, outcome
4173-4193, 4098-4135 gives 1.14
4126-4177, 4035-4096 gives 0.99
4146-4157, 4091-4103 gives 1.41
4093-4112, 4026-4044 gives 0.74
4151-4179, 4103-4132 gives 1.11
